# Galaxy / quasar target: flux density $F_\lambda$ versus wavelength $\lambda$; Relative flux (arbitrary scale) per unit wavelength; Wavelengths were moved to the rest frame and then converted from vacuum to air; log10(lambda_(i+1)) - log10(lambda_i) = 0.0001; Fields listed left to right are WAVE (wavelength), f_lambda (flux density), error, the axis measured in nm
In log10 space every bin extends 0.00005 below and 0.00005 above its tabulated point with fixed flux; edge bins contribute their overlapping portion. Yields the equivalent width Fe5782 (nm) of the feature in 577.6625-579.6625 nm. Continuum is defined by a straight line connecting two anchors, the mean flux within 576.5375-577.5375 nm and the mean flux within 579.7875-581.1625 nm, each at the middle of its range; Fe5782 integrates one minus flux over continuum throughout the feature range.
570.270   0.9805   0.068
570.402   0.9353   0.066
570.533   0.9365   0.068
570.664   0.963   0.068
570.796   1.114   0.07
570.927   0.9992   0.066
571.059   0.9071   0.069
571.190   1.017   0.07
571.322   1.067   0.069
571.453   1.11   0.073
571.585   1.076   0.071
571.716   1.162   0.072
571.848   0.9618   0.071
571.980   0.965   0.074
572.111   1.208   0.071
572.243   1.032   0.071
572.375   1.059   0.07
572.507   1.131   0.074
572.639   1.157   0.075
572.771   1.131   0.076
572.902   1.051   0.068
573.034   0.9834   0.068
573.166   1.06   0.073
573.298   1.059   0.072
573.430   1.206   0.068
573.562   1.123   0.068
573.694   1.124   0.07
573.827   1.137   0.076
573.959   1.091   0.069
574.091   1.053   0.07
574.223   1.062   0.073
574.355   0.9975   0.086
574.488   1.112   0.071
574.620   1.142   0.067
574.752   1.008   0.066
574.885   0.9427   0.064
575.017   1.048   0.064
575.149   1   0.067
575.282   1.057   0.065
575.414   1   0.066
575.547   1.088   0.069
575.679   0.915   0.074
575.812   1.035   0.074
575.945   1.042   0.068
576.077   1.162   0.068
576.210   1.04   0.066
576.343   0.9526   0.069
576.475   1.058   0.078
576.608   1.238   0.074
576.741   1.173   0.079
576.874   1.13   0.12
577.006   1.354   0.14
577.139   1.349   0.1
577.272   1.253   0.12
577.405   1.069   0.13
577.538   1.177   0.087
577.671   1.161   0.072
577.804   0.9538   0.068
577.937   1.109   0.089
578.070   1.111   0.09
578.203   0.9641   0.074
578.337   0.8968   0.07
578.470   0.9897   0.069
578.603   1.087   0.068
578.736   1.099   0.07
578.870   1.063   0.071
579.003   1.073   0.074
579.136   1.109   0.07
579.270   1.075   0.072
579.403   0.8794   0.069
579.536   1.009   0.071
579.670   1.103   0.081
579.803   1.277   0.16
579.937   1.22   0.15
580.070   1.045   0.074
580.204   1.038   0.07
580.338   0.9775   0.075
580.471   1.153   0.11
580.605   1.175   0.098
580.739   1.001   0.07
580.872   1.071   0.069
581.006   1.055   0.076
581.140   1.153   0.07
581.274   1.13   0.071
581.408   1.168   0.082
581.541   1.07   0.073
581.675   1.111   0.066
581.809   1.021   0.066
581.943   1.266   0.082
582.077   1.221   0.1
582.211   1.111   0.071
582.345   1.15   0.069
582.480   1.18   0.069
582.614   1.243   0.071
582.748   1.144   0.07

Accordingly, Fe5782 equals 0.21 nm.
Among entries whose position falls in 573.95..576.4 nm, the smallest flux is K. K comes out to 0.915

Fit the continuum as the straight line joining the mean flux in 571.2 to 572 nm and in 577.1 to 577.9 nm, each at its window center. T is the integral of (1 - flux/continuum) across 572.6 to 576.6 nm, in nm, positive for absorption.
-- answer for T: 0.15 nm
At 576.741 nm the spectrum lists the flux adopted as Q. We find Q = 1.173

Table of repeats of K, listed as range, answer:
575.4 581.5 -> 0.8794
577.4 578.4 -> 0.8968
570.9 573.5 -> 0.9071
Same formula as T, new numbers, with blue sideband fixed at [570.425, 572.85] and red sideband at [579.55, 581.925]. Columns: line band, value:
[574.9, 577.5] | -0.05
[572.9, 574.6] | -0.03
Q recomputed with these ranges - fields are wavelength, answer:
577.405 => 1.069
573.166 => 1.06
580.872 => 1.071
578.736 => 1.099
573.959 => 1.091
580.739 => 1.001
